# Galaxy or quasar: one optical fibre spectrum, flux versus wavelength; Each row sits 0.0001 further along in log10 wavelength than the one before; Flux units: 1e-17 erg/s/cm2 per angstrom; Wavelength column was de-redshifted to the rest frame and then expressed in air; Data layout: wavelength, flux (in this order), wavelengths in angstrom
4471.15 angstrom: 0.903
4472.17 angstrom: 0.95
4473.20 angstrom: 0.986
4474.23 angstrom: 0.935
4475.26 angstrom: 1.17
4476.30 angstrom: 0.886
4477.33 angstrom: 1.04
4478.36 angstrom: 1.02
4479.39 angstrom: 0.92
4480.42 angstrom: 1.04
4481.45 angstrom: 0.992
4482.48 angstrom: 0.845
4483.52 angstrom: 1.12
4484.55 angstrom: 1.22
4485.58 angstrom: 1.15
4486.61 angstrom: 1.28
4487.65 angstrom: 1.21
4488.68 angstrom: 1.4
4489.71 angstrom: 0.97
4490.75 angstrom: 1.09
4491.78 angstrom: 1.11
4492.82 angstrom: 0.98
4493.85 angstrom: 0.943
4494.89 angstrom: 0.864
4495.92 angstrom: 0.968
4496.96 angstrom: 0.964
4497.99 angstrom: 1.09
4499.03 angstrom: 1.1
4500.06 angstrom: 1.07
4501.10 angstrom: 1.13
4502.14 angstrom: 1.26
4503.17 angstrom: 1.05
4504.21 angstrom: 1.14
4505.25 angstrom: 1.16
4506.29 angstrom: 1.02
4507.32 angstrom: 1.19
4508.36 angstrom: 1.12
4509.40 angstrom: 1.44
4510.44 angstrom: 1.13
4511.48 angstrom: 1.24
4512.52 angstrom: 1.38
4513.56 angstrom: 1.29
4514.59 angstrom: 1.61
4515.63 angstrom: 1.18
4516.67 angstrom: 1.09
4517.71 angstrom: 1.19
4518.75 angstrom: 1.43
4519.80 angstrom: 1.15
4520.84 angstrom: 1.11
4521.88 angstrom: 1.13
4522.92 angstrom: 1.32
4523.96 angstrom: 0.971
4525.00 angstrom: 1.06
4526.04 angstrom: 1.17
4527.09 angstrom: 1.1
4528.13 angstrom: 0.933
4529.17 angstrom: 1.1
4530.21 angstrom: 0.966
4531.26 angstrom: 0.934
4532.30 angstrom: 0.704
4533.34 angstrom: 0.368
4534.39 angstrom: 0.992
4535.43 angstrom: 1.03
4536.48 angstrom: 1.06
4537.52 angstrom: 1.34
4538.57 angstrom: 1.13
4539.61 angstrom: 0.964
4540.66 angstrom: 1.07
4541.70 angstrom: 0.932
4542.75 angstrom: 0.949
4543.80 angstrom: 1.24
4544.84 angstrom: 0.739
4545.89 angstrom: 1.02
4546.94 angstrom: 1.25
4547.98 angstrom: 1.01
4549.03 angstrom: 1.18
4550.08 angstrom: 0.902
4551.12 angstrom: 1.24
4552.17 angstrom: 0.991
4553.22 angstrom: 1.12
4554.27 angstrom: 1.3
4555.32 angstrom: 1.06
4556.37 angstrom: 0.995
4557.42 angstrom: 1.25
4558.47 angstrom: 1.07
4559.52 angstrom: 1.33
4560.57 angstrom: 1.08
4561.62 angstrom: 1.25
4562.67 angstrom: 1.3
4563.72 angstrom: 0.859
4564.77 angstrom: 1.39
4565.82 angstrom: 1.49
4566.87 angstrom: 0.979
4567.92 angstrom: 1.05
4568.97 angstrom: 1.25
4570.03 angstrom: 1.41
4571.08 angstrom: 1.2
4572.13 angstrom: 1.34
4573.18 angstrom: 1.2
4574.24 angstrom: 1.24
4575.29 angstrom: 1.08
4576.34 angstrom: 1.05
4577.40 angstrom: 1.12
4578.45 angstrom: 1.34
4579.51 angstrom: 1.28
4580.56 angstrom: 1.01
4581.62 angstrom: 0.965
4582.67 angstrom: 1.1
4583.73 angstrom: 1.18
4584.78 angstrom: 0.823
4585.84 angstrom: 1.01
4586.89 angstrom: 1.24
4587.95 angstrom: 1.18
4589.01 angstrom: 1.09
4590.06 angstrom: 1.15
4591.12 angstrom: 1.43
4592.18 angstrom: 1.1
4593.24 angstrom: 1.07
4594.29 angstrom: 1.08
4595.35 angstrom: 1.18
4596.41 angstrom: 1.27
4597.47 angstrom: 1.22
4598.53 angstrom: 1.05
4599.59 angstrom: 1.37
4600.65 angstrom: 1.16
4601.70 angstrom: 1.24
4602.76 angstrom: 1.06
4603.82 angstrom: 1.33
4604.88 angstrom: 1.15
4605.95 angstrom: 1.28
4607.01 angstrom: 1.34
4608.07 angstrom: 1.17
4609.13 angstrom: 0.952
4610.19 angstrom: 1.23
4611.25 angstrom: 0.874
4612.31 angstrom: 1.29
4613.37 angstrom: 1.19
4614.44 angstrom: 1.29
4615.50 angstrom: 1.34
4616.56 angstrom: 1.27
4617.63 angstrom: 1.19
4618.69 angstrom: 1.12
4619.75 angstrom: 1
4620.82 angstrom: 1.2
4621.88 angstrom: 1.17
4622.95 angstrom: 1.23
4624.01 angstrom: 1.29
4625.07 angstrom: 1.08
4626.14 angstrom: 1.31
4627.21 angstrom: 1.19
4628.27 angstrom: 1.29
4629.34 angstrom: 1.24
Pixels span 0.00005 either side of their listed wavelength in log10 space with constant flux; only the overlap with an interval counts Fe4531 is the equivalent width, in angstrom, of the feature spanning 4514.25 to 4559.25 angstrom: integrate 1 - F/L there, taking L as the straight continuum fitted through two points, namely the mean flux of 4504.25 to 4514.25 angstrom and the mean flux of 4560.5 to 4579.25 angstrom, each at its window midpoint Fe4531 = 5.1 angstrom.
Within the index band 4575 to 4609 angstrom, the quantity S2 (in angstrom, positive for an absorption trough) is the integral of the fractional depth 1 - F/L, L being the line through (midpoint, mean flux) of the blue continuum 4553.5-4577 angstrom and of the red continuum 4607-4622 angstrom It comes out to 0.6 angstrom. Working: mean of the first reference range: 1.19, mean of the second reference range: 1.17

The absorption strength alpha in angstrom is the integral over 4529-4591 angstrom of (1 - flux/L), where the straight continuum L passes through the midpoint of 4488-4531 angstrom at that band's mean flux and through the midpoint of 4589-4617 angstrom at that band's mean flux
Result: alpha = 3.47 angstrom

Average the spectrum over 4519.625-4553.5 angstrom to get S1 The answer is 1.03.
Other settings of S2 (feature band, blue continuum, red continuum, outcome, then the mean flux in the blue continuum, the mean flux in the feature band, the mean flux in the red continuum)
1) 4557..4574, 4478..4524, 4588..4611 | -0.71 angstrom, 1.14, 1.22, 1.18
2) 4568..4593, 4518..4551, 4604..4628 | -0.77 angstrom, 1.04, 1.16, 1.19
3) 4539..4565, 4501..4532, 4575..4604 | 1.33 angstrom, 1.16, 1.1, 1.15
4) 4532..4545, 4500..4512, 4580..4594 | 1.90 angstrom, 1.17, 0.974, 1.1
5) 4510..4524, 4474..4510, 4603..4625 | -1.70 angstrom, 1.08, 1.24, 1.19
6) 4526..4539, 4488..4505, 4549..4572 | 1.72 angstrom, 1.07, 0.978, 1.17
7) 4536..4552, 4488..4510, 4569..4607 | 0.99 angstrom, 1.1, 1.07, 1.17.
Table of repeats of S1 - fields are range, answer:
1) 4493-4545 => 1.09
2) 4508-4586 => 1.12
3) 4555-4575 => 1.2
